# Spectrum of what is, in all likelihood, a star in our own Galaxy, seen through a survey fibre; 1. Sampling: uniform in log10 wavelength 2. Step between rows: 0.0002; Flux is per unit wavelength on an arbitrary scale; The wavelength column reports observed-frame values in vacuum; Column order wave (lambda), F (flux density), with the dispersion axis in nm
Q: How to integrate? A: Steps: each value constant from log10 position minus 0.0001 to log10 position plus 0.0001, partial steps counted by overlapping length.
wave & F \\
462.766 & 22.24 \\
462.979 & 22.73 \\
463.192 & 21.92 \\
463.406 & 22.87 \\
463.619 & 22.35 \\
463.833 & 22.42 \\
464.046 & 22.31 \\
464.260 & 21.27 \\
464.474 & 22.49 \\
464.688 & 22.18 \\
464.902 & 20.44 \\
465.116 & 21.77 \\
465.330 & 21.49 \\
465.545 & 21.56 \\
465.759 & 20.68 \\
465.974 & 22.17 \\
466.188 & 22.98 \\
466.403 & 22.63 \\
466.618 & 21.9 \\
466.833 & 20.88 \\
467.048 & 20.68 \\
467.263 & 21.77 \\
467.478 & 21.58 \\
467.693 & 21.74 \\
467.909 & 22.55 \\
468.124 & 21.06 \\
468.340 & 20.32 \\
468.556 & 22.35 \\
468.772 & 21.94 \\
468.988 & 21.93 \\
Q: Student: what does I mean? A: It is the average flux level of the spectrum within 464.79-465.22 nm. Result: 21.1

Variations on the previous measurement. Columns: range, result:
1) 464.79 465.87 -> 21.2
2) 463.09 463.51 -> 22.4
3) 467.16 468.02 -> 21.9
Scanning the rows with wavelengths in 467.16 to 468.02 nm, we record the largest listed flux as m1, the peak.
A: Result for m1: 22.55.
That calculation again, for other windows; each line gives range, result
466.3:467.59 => 22.63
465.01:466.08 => 22.17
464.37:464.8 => 22.49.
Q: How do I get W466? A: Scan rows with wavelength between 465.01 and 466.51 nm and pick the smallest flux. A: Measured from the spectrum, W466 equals 20.68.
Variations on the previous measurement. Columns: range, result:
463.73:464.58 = 21.27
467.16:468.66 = 20.32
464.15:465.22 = 20.44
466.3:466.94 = 20.88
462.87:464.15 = 21.92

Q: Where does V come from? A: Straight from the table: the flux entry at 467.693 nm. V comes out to 21.74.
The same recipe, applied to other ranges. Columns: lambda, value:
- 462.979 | 22.73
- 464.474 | 22.49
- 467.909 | 22.55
